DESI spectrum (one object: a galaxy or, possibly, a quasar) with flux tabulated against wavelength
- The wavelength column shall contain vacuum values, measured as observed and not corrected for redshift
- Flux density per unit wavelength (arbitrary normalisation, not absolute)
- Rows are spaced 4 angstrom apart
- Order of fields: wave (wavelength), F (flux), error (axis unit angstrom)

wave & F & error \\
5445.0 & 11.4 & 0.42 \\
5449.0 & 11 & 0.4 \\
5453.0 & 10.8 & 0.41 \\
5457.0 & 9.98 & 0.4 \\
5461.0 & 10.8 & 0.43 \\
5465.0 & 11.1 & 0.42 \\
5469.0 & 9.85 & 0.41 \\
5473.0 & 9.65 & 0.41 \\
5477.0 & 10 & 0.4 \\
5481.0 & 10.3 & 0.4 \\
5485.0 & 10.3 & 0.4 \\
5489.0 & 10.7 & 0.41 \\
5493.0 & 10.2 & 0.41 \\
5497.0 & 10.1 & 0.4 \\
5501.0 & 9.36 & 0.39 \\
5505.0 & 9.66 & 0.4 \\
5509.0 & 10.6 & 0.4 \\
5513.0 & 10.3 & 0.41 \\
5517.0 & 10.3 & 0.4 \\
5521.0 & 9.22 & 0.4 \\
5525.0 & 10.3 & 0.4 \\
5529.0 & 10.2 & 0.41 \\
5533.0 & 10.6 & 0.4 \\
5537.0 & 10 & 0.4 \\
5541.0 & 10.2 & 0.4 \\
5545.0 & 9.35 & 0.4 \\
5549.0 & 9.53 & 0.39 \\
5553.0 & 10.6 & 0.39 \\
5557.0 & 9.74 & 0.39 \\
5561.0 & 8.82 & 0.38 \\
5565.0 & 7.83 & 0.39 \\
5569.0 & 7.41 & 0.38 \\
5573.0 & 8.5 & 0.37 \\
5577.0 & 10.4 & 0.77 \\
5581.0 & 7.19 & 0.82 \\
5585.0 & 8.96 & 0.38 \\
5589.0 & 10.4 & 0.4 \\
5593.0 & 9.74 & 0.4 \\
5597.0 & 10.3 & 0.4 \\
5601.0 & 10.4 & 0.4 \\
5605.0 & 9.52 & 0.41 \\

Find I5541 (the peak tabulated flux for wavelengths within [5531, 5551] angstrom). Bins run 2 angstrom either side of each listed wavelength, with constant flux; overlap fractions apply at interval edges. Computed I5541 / 10.6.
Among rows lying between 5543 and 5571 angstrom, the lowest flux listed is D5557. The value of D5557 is 7.41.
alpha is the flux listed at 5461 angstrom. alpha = 10.8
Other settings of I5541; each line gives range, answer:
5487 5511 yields 10.7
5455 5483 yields 11.1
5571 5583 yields 10.4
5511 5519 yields 10.3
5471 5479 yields 10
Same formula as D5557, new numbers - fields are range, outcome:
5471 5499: 9.65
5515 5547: 9.22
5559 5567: 7.83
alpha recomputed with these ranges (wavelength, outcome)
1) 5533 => 10.6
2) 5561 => 8.82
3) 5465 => 11.1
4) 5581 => 7.19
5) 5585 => 8.96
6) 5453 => 10.8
